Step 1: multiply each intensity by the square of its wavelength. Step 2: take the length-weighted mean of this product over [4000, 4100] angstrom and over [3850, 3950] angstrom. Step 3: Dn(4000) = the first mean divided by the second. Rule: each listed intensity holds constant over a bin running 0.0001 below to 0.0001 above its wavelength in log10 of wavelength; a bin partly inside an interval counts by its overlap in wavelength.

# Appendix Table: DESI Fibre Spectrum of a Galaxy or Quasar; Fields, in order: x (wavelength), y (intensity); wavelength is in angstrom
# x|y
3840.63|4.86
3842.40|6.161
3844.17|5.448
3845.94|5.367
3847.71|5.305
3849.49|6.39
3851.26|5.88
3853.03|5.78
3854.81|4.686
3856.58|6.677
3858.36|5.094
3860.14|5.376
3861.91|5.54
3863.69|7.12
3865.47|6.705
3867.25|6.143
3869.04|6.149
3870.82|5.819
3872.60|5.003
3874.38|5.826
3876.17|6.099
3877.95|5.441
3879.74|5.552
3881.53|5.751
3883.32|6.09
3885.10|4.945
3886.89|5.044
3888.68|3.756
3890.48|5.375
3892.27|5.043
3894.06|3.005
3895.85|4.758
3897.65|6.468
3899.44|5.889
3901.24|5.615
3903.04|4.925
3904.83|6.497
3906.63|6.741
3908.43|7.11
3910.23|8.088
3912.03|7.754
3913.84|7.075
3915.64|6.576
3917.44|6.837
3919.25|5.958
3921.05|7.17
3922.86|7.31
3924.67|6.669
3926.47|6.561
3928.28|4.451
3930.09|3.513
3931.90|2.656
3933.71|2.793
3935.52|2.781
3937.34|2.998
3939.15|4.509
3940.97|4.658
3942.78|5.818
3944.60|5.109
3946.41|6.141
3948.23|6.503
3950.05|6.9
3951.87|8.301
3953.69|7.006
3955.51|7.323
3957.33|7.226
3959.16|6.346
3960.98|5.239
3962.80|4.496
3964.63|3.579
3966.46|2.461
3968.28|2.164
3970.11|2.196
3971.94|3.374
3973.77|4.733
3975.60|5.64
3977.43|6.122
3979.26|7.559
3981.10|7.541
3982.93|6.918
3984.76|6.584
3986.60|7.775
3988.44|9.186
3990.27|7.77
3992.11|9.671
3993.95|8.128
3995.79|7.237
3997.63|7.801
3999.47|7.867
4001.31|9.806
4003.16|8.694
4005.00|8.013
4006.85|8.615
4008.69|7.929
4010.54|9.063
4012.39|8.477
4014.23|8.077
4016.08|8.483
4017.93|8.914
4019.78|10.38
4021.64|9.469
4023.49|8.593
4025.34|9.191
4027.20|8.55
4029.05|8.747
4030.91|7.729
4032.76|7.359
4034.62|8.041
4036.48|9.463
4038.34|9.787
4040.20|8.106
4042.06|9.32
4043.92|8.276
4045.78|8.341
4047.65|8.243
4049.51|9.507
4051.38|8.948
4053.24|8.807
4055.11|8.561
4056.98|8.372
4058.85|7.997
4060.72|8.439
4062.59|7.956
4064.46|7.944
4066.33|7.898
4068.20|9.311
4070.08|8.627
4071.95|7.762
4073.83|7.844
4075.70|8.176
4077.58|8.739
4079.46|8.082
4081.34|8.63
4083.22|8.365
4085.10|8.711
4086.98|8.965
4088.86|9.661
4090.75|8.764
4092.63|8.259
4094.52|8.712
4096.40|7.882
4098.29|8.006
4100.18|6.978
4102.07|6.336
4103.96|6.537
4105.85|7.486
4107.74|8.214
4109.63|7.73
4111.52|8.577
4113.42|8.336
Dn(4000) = 1.6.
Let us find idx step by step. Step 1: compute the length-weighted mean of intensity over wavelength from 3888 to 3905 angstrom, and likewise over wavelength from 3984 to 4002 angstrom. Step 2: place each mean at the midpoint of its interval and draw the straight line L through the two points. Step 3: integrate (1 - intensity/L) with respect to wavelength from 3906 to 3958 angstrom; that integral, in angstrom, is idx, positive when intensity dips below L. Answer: 1.91 angstrom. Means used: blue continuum 5.09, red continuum 8.18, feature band 5.94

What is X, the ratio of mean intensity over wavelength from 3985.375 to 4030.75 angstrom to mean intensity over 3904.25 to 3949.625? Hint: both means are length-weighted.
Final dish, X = 1.51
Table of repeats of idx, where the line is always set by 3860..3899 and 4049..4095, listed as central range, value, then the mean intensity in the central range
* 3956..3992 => 6.52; 5.74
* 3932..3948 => 5.22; 4.36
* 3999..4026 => -4.27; 8.78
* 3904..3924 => -3.19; 7.01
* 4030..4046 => -1.04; 8.5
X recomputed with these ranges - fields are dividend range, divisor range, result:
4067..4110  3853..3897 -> 1.49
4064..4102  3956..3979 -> 1.81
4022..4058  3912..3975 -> 1.64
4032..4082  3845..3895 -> 1.53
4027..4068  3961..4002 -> 1.35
